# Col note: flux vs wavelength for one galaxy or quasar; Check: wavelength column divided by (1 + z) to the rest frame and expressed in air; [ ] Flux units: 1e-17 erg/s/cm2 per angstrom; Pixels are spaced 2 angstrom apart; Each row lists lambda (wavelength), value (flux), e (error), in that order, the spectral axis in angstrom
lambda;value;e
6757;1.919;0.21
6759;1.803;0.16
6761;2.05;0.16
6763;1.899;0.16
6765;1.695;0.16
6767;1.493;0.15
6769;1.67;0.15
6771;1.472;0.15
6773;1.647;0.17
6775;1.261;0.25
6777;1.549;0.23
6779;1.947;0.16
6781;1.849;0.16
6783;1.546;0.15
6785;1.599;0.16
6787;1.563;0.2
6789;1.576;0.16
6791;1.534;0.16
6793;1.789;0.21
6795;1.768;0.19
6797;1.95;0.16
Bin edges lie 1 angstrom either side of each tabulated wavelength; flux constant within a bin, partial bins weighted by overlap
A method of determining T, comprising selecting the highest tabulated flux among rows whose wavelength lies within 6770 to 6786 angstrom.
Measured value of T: 1.947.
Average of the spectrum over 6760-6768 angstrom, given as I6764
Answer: 1.78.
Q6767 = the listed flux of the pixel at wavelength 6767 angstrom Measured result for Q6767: 1.493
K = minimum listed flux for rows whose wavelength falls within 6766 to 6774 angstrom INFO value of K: 1.472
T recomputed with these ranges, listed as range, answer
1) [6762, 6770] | 1.899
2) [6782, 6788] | 1.599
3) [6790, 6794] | 1.789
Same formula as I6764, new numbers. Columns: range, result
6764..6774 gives 1.6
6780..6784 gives 1.7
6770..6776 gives 1.46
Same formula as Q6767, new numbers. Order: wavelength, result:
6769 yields 1.67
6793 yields 1.789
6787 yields 1.563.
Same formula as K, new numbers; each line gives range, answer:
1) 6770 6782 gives 1.261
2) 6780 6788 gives 1.546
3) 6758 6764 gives 1.803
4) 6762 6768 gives 1.493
